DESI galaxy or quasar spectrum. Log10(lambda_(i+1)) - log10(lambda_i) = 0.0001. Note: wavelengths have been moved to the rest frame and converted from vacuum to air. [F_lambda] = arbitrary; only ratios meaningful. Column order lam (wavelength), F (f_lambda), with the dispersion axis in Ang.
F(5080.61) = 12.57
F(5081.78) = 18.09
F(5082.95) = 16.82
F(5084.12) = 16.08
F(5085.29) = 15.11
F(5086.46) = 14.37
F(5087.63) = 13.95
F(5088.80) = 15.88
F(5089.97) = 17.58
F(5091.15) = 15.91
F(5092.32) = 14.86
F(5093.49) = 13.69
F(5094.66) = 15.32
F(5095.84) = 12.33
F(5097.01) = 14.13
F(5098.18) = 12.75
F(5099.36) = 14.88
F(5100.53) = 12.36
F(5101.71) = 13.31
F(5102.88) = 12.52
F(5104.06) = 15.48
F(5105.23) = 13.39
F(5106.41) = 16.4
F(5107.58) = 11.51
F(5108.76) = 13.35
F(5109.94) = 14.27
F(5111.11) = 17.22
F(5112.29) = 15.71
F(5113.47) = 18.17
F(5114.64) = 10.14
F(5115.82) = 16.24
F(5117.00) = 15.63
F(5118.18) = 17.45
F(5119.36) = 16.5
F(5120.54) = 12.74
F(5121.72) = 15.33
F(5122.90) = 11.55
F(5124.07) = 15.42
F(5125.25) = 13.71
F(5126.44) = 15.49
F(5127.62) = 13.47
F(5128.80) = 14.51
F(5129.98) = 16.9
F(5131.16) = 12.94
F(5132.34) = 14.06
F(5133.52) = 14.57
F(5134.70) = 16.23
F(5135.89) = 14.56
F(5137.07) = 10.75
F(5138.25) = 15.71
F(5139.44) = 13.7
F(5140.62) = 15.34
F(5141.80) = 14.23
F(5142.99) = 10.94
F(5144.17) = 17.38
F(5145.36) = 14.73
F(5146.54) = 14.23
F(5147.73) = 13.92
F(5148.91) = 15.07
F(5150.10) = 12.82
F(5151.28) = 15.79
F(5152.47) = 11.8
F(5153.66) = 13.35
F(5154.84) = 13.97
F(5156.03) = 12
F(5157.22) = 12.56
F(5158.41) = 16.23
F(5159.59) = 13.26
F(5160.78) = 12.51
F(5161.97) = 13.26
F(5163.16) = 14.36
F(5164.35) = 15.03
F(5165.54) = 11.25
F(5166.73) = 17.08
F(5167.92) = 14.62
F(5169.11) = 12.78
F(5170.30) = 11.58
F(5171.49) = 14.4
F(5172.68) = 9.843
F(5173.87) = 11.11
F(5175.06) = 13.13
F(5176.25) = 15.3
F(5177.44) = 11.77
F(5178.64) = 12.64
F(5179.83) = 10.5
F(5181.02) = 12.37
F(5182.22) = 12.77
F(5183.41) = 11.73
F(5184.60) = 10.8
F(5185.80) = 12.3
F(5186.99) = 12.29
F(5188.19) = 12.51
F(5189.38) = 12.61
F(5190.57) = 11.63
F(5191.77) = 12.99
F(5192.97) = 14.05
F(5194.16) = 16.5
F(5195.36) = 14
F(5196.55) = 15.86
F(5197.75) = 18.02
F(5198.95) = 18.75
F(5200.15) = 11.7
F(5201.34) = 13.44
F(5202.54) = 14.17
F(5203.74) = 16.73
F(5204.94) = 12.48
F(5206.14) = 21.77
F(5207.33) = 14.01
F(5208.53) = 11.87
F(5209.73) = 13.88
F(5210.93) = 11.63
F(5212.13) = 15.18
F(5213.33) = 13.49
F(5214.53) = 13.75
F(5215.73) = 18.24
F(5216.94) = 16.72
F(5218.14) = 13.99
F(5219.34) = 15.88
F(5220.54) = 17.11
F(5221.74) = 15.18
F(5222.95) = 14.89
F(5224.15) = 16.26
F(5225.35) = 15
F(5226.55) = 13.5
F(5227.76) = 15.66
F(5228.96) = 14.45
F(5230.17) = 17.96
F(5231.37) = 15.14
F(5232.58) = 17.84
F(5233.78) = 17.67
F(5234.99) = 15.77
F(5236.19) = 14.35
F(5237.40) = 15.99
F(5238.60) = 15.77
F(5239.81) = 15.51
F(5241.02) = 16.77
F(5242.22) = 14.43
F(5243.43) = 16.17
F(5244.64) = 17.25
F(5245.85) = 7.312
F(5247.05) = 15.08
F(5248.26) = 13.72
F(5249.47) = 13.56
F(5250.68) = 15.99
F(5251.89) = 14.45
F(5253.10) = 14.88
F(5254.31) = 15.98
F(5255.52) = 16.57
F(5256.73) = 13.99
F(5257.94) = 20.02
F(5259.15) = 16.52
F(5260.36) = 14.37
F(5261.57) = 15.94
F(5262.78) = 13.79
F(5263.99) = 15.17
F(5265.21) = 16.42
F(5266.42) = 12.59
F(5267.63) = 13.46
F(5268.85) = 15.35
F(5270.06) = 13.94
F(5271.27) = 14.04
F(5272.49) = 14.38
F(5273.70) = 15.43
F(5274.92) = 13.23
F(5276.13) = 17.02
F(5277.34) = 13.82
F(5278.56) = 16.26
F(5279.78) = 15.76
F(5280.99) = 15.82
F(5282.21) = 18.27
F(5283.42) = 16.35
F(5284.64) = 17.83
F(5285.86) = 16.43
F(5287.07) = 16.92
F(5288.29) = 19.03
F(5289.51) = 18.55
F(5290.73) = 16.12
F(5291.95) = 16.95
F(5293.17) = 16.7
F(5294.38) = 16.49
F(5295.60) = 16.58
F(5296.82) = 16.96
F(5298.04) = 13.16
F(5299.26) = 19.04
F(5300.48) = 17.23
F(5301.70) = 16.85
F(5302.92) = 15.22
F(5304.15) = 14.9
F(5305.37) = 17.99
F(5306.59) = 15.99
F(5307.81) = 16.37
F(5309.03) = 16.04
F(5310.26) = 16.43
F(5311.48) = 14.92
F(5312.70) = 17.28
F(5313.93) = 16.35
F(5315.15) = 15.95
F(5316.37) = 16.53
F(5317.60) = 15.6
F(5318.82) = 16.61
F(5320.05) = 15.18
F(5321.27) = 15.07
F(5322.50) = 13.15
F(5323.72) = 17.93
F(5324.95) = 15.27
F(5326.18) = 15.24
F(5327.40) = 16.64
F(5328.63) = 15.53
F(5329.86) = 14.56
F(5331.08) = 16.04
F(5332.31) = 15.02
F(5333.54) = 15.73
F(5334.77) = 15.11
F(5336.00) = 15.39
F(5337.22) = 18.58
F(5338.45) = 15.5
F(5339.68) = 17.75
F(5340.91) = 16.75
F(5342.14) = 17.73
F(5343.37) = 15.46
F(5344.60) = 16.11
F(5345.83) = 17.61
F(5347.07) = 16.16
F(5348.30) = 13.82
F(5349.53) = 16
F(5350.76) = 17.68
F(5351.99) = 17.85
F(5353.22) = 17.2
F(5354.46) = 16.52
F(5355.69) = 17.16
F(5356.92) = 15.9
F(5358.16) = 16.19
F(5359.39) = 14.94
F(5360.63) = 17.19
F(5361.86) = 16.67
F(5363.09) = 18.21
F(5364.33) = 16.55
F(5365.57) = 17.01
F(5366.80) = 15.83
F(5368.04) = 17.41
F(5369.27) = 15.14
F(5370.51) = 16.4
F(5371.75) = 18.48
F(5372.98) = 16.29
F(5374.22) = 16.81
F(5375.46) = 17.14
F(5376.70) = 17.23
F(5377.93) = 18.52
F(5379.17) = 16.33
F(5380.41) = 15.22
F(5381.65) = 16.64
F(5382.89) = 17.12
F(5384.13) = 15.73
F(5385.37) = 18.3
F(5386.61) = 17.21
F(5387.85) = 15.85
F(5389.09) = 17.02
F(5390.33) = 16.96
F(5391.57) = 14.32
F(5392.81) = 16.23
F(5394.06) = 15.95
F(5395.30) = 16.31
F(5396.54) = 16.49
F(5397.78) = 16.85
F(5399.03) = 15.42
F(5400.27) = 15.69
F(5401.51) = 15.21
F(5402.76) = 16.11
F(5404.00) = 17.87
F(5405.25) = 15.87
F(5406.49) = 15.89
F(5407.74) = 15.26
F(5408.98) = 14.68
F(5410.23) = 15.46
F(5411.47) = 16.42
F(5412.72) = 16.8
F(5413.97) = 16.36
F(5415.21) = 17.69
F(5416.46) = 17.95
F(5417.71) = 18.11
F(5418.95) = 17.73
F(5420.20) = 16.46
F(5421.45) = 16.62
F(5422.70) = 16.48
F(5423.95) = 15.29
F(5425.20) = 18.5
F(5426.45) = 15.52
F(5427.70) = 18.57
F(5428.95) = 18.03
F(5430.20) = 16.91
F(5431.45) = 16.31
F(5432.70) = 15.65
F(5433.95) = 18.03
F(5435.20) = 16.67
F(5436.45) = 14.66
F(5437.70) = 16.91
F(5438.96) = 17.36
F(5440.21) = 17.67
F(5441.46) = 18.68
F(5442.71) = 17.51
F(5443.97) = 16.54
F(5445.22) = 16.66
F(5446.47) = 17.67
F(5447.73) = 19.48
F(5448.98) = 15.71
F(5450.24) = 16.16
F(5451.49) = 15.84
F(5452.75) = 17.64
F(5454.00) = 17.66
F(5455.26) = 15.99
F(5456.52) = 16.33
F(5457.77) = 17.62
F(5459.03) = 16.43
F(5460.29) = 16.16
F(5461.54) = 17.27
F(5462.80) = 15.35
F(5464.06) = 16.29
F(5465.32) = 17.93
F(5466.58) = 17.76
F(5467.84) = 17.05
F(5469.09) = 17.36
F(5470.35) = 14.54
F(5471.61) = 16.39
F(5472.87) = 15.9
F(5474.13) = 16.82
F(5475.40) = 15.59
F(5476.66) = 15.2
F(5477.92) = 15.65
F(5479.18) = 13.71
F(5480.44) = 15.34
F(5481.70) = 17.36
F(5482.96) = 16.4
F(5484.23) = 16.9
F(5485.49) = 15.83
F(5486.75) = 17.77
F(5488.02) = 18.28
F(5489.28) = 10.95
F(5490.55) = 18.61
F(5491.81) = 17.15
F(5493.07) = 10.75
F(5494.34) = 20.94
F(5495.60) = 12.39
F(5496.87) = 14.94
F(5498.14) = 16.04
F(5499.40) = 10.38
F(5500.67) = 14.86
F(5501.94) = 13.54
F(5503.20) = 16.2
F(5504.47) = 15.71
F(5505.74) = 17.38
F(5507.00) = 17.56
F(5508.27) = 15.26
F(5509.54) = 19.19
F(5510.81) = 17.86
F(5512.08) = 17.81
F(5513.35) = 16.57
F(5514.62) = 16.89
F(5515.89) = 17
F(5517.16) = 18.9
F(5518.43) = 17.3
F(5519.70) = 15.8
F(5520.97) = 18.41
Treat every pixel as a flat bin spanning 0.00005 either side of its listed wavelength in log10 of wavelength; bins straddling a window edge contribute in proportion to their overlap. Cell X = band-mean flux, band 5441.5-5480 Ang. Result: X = 16.6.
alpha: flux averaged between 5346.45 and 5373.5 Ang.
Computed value 16.6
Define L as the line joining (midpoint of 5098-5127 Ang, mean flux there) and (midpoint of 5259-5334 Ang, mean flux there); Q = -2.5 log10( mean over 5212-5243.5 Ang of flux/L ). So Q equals -0.02 mag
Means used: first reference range 14.5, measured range 15.7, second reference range 15.9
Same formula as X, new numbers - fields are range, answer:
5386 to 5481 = 16.5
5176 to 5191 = 12.2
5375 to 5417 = 16.4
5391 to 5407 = 16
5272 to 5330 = 16.2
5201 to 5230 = 15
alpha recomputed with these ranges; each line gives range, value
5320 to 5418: 16.4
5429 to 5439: 16.6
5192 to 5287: 15.3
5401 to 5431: 16.7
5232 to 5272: 15.2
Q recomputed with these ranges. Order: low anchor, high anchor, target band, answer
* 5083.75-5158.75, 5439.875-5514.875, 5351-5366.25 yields -0.074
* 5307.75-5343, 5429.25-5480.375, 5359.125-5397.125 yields -0.026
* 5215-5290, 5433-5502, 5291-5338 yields -0.020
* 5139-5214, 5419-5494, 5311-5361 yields -0.055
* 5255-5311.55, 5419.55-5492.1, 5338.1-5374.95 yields -0.023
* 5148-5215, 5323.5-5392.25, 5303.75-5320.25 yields -0.032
